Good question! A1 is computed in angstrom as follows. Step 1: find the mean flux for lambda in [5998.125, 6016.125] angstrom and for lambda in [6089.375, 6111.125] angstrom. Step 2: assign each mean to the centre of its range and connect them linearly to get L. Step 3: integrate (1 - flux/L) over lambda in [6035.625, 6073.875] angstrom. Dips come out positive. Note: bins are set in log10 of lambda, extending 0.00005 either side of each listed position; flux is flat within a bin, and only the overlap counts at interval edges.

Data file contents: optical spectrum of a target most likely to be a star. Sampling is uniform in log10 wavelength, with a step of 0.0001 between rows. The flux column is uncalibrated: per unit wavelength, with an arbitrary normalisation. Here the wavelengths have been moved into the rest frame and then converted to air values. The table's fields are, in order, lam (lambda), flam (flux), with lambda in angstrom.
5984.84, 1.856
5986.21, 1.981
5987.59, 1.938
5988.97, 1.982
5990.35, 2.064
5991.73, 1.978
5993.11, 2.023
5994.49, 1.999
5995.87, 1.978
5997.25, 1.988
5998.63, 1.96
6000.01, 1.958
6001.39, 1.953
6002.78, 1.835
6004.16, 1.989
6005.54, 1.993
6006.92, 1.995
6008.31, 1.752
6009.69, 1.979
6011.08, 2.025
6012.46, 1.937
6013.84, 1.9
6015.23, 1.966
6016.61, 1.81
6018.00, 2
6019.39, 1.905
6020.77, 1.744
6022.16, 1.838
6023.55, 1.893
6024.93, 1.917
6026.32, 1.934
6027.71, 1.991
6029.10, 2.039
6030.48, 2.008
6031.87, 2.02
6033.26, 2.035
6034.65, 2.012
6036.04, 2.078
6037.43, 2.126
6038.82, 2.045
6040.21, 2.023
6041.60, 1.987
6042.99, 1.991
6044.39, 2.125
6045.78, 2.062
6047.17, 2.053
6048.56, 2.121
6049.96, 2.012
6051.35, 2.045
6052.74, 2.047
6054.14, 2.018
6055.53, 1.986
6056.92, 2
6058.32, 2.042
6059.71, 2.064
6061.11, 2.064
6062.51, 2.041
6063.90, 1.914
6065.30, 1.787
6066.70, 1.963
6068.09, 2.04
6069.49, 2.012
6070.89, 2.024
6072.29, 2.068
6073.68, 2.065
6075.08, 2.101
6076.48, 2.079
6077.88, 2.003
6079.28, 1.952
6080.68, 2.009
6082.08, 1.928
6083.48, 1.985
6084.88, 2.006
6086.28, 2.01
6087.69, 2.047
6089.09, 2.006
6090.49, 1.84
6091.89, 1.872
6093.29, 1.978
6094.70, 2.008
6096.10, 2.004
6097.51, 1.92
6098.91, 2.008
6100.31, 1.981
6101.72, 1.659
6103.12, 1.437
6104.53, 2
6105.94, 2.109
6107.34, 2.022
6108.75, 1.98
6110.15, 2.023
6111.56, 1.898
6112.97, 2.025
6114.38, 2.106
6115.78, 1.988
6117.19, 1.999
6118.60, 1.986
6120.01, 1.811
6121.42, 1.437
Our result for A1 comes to -1.9 angstrom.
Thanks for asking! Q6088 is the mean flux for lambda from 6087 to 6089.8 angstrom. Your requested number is 2.03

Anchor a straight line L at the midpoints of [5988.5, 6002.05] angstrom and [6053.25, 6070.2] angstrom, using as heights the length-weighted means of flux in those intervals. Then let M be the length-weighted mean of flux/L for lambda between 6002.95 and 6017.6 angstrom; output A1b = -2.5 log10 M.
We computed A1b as 0.032 mag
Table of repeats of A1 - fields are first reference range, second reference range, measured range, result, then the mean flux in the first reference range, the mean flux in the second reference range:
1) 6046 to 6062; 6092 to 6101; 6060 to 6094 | 0.2 angstrom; 2.04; 1.98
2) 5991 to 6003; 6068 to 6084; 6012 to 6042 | 0.4 angstrom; 1.97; 2.02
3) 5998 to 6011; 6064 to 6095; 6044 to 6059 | -0.6 angstrom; 1.94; 1.99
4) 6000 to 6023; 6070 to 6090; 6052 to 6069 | -0.1 angstrom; 1.91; 2.02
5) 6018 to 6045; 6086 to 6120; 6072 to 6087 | -0.4 angstrom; 1.98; 1.95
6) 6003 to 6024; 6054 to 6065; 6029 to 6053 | -0.9 angstrom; 1.91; 2.01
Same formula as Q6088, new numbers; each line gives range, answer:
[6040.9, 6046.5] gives 2.04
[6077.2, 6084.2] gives 1.98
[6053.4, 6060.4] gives 2.02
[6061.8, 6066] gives 1.91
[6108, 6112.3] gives 1.97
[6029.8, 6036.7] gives 2.03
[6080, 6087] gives 1.99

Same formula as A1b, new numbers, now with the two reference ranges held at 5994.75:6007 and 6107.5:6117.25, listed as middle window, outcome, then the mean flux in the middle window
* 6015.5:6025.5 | 0.052 mag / 1.88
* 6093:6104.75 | 0.067 mag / 1.88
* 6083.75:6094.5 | 0.015 mag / 1.97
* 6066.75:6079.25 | -0.027 mag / 2.04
